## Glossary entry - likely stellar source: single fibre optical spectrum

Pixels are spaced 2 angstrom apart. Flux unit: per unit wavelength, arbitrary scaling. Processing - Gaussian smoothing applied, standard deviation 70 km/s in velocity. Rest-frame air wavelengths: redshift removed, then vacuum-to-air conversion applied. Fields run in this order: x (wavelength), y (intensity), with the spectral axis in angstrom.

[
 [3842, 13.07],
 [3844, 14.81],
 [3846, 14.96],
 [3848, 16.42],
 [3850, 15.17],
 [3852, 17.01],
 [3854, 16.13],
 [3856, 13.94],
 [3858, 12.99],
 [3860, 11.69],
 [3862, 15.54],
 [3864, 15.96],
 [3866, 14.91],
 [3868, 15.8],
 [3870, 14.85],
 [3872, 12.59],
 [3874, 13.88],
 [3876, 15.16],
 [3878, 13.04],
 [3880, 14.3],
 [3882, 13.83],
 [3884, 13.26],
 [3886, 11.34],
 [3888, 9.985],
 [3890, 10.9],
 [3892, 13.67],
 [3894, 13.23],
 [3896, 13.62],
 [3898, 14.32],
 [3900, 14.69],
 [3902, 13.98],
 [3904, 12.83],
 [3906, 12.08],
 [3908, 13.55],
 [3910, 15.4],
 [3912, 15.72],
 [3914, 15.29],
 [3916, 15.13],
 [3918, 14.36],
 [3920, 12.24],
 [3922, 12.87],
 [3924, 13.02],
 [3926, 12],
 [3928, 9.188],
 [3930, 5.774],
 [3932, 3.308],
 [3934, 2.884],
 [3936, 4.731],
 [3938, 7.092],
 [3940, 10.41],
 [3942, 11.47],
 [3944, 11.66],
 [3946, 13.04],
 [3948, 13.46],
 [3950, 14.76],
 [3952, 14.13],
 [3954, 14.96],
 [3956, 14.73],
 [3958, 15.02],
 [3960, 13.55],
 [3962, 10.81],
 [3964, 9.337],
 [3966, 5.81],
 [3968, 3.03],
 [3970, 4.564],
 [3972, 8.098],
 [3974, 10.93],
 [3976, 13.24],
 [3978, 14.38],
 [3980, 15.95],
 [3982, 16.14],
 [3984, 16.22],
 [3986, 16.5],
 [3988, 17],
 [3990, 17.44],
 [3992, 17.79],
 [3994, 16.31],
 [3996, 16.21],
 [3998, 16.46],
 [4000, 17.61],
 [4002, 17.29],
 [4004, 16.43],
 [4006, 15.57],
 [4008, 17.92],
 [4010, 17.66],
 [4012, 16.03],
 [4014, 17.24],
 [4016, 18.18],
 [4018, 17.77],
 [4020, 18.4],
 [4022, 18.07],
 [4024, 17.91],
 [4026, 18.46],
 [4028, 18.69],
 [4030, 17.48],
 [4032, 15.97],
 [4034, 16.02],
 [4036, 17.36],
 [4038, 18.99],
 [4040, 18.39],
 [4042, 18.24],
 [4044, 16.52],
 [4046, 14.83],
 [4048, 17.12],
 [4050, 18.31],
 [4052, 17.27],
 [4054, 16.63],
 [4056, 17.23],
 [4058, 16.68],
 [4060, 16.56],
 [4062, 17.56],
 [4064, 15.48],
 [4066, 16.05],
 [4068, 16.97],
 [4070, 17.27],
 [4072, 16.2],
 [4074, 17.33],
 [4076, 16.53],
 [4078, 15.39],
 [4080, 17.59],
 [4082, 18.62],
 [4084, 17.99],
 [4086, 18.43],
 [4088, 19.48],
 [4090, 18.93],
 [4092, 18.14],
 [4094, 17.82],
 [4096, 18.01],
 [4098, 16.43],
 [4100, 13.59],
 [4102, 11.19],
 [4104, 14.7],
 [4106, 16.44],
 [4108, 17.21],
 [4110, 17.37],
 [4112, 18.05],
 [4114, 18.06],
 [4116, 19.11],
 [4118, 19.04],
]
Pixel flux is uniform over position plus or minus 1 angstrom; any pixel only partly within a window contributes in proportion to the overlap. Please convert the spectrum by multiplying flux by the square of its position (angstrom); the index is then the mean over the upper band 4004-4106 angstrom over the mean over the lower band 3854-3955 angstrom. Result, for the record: 1.46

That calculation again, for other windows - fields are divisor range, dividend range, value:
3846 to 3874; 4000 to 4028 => 1.28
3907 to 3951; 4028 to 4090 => 1.63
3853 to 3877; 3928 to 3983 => 0.76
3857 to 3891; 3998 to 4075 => 1.38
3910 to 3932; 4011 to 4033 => 1.52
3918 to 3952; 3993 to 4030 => 1.78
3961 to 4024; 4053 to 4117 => 1.21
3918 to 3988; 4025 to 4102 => 1.62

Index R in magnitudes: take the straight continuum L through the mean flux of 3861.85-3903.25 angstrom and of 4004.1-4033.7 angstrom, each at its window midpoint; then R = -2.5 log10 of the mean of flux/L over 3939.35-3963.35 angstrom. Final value 0.19 mag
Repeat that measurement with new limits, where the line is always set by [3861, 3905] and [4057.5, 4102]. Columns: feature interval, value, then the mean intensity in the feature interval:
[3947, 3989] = 0.21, 12.5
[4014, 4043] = -0.11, 17.8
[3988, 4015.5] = -0.08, 16.9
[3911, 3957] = 0.27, 11.4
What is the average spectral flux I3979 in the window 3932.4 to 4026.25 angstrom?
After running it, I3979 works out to 13.8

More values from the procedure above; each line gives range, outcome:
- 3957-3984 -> 11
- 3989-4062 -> 17.3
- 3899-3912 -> 13.9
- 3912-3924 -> 14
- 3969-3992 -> 13.9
